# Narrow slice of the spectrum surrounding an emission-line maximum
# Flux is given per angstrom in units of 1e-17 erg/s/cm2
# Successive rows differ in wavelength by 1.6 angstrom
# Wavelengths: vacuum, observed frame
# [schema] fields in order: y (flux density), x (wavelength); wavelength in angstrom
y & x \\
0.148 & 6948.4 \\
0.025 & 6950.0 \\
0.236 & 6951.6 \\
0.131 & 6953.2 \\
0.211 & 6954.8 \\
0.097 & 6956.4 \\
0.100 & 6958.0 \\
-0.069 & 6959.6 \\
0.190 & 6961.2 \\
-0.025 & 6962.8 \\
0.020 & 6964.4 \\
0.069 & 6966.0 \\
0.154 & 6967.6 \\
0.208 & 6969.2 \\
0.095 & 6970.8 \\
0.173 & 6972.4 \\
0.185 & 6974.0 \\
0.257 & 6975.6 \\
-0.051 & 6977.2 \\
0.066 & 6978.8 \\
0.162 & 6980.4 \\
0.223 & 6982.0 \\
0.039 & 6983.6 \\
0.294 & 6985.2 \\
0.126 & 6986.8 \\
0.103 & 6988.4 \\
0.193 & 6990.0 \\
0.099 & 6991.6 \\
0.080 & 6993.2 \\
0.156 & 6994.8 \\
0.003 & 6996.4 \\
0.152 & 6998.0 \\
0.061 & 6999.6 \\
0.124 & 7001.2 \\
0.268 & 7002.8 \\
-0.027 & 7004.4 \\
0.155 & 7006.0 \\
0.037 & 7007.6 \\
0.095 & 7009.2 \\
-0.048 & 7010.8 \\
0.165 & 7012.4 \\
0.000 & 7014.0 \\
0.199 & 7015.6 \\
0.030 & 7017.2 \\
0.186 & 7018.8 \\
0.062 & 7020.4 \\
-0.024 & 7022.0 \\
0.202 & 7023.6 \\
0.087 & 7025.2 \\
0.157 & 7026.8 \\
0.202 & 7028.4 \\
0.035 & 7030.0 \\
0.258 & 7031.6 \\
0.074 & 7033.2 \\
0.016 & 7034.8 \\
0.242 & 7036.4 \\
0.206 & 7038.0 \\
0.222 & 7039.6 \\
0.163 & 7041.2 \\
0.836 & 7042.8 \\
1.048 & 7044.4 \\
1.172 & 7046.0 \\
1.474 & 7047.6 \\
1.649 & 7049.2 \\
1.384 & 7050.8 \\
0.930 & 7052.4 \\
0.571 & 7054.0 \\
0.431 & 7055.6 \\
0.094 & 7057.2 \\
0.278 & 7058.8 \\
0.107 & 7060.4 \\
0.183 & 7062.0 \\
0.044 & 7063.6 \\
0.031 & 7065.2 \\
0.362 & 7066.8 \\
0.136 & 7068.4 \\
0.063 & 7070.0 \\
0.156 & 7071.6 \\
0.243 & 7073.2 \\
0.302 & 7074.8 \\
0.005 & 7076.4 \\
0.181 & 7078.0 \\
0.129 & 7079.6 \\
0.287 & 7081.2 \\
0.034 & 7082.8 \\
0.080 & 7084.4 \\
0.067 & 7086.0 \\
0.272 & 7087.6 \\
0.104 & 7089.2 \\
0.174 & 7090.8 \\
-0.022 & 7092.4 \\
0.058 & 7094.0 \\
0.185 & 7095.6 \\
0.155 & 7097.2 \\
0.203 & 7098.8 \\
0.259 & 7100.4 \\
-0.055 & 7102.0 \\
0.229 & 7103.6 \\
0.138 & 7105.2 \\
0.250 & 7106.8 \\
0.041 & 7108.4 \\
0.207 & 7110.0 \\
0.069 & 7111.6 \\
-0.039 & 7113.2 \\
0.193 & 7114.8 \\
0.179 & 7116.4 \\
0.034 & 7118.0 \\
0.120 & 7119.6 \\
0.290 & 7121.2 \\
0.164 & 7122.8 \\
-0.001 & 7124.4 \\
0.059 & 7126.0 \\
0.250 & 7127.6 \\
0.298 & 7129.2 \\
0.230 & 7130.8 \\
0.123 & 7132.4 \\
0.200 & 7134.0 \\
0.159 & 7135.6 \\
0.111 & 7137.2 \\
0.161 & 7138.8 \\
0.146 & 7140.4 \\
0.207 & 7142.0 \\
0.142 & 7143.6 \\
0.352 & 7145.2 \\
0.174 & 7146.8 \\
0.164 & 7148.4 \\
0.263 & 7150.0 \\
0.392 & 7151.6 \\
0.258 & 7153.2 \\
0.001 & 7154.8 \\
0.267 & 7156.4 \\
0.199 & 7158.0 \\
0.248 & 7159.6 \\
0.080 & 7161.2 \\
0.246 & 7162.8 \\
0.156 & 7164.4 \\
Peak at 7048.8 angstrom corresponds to [O II] 3727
